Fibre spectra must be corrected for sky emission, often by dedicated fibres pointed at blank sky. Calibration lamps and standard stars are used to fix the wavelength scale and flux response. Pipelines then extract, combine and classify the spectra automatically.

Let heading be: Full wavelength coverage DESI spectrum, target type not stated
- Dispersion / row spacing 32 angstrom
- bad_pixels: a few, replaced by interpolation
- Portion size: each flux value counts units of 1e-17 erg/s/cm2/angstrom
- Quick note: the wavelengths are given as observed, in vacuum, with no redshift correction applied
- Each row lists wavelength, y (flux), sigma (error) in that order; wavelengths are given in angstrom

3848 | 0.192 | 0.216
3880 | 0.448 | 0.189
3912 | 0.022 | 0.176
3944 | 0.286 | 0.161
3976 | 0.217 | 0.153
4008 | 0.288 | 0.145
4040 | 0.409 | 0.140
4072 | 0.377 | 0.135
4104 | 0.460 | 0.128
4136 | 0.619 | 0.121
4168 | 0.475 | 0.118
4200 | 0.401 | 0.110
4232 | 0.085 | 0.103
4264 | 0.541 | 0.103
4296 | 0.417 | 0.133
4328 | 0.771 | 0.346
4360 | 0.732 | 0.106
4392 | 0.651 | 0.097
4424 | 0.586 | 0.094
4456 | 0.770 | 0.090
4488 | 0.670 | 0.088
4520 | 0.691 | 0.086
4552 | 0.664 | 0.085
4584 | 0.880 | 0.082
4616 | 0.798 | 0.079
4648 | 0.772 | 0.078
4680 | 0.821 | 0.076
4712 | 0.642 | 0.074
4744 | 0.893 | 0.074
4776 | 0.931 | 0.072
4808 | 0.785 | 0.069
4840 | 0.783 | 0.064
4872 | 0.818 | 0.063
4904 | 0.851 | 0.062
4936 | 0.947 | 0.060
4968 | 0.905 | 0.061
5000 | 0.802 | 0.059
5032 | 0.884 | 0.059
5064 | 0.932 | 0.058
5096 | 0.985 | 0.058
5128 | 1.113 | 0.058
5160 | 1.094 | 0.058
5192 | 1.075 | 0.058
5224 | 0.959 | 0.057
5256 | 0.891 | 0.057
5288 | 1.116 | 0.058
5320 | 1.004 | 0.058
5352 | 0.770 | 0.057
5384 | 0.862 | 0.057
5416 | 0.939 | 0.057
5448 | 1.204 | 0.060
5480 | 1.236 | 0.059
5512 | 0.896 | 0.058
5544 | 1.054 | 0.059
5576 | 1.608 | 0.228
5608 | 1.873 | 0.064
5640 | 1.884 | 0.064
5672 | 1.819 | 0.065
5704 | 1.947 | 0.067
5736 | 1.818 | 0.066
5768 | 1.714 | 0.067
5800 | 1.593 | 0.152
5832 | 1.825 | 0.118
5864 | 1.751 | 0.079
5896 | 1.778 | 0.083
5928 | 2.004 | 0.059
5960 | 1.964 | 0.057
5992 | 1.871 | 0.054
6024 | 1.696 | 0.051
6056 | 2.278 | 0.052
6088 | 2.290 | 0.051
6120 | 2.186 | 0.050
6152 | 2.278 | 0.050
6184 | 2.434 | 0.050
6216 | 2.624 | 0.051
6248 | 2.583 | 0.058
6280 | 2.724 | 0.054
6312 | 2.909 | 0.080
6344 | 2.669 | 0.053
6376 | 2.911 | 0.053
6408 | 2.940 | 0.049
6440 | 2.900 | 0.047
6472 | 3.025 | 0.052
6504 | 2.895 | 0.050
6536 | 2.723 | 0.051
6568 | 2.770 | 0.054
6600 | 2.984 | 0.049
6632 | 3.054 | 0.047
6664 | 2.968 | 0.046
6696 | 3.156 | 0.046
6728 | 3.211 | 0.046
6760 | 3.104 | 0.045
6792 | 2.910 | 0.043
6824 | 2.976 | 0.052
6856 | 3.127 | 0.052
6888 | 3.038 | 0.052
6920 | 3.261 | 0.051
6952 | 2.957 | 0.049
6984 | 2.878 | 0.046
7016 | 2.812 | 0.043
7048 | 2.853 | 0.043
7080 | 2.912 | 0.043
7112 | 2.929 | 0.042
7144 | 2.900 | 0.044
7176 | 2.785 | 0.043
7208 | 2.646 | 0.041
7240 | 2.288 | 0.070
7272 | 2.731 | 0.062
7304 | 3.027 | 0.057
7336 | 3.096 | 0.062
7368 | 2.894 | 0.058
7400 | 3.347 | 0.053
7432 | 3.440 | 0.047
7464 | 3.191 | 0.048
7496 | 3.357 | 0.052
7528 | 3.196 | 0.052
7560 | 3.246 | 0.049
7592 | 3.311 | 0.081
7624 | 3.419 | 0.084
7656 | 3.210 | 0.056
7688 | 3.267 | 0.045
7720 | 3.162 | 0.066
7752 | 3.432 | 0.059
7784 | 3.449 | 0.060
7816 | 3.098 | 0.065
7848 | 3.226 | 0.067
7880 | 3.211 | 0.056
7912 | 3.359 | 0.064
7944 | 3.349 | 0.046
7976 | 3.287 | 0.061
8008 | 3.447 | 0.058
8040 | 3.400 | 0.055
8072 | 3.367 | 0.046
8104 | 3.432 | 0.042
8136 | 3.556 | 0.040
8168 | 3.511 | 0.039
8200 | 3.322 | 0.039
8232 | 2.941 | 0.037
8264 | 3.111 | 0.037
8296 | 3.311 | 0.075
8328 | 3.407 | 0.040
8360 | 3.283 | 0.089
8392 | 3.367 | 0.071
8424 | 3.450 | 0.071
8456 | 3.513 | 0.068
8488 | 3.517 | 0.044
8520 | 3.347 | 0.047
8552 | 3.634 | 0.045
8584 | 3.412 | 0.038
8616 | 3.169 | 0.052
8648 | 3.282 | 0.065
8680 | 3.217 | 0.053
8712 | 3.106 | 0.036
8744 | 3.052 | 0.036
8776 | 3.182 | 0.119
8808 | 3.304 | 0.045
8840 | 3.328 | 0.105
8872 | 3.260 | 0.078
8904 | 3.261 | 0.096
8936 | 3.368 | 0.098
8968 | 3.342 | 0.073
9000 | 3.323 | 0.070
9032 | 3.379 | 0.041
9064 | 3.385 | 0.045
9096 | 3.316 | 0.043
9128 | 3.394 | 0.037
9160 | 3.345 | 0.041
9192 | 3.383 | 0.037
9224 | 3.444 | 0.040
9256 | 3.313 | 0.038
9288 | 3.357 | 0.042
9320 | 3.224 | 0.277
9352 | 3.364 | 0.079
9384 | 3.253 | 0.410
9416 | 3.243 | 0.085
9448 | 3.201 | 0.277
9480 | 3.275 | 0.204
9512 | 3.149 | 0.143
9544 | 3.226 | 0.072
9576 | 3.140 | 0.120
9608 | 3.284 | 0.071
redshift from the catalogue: 0.398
